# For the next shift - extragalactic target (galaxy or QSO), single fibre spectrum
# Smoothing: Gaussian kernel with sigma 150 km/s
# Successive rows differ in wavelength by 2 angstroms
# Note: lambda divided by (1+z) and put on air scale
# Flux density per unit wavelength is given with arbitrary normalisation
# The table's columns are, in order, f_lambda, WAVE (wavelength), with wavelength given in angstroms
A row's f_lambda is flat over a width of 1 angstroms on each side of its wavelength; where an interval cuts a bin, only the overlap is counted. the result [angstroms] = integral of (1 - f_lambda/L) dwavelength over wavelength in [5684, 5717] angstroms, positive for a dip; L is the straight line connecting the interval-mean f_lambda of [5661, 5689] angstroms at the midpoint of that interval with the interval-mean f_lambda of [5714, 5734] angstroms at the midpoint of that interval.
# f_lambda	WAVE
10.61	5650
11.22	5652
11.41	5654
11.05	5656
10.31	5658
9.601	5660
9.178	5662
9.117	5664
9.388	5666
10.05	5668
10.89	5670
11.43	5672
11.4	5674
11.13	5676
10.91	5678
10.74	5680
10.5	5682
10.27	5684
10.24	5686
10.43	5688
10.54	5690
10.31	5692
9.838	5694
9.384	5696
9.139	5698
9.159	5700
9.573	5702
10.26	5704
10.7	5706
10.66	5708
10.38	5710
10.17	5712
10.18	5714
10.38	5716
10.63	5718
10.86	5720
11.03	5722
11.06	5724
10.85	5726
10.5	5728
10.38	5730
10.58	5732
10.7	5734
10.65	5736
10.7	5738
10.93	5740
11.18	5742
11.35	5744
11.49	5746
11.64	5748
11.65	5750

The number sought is 1.4 angstroms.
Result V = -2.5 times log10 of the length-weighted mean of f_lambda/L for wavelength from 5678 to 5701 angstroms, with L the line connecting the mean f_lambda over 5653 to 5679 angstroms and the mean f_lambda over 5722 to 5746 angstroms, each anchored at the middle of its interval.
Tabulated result 0.05 mag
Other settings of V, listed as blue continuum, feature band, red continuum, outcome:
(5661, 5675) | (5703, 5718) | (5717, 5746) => 0.023 mag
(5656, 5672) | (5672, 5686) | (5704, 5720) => -0.073 mag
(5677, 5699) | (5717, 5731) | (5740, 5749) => 0.018 mag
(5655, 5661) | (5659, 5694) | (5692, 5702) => -0.046 mag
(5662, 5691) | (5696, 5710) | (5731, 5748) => 0.081 mag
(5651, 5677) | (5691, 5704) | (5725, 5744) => 0.106 mag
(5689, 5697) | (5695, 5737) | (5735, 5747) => 0.018 mag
